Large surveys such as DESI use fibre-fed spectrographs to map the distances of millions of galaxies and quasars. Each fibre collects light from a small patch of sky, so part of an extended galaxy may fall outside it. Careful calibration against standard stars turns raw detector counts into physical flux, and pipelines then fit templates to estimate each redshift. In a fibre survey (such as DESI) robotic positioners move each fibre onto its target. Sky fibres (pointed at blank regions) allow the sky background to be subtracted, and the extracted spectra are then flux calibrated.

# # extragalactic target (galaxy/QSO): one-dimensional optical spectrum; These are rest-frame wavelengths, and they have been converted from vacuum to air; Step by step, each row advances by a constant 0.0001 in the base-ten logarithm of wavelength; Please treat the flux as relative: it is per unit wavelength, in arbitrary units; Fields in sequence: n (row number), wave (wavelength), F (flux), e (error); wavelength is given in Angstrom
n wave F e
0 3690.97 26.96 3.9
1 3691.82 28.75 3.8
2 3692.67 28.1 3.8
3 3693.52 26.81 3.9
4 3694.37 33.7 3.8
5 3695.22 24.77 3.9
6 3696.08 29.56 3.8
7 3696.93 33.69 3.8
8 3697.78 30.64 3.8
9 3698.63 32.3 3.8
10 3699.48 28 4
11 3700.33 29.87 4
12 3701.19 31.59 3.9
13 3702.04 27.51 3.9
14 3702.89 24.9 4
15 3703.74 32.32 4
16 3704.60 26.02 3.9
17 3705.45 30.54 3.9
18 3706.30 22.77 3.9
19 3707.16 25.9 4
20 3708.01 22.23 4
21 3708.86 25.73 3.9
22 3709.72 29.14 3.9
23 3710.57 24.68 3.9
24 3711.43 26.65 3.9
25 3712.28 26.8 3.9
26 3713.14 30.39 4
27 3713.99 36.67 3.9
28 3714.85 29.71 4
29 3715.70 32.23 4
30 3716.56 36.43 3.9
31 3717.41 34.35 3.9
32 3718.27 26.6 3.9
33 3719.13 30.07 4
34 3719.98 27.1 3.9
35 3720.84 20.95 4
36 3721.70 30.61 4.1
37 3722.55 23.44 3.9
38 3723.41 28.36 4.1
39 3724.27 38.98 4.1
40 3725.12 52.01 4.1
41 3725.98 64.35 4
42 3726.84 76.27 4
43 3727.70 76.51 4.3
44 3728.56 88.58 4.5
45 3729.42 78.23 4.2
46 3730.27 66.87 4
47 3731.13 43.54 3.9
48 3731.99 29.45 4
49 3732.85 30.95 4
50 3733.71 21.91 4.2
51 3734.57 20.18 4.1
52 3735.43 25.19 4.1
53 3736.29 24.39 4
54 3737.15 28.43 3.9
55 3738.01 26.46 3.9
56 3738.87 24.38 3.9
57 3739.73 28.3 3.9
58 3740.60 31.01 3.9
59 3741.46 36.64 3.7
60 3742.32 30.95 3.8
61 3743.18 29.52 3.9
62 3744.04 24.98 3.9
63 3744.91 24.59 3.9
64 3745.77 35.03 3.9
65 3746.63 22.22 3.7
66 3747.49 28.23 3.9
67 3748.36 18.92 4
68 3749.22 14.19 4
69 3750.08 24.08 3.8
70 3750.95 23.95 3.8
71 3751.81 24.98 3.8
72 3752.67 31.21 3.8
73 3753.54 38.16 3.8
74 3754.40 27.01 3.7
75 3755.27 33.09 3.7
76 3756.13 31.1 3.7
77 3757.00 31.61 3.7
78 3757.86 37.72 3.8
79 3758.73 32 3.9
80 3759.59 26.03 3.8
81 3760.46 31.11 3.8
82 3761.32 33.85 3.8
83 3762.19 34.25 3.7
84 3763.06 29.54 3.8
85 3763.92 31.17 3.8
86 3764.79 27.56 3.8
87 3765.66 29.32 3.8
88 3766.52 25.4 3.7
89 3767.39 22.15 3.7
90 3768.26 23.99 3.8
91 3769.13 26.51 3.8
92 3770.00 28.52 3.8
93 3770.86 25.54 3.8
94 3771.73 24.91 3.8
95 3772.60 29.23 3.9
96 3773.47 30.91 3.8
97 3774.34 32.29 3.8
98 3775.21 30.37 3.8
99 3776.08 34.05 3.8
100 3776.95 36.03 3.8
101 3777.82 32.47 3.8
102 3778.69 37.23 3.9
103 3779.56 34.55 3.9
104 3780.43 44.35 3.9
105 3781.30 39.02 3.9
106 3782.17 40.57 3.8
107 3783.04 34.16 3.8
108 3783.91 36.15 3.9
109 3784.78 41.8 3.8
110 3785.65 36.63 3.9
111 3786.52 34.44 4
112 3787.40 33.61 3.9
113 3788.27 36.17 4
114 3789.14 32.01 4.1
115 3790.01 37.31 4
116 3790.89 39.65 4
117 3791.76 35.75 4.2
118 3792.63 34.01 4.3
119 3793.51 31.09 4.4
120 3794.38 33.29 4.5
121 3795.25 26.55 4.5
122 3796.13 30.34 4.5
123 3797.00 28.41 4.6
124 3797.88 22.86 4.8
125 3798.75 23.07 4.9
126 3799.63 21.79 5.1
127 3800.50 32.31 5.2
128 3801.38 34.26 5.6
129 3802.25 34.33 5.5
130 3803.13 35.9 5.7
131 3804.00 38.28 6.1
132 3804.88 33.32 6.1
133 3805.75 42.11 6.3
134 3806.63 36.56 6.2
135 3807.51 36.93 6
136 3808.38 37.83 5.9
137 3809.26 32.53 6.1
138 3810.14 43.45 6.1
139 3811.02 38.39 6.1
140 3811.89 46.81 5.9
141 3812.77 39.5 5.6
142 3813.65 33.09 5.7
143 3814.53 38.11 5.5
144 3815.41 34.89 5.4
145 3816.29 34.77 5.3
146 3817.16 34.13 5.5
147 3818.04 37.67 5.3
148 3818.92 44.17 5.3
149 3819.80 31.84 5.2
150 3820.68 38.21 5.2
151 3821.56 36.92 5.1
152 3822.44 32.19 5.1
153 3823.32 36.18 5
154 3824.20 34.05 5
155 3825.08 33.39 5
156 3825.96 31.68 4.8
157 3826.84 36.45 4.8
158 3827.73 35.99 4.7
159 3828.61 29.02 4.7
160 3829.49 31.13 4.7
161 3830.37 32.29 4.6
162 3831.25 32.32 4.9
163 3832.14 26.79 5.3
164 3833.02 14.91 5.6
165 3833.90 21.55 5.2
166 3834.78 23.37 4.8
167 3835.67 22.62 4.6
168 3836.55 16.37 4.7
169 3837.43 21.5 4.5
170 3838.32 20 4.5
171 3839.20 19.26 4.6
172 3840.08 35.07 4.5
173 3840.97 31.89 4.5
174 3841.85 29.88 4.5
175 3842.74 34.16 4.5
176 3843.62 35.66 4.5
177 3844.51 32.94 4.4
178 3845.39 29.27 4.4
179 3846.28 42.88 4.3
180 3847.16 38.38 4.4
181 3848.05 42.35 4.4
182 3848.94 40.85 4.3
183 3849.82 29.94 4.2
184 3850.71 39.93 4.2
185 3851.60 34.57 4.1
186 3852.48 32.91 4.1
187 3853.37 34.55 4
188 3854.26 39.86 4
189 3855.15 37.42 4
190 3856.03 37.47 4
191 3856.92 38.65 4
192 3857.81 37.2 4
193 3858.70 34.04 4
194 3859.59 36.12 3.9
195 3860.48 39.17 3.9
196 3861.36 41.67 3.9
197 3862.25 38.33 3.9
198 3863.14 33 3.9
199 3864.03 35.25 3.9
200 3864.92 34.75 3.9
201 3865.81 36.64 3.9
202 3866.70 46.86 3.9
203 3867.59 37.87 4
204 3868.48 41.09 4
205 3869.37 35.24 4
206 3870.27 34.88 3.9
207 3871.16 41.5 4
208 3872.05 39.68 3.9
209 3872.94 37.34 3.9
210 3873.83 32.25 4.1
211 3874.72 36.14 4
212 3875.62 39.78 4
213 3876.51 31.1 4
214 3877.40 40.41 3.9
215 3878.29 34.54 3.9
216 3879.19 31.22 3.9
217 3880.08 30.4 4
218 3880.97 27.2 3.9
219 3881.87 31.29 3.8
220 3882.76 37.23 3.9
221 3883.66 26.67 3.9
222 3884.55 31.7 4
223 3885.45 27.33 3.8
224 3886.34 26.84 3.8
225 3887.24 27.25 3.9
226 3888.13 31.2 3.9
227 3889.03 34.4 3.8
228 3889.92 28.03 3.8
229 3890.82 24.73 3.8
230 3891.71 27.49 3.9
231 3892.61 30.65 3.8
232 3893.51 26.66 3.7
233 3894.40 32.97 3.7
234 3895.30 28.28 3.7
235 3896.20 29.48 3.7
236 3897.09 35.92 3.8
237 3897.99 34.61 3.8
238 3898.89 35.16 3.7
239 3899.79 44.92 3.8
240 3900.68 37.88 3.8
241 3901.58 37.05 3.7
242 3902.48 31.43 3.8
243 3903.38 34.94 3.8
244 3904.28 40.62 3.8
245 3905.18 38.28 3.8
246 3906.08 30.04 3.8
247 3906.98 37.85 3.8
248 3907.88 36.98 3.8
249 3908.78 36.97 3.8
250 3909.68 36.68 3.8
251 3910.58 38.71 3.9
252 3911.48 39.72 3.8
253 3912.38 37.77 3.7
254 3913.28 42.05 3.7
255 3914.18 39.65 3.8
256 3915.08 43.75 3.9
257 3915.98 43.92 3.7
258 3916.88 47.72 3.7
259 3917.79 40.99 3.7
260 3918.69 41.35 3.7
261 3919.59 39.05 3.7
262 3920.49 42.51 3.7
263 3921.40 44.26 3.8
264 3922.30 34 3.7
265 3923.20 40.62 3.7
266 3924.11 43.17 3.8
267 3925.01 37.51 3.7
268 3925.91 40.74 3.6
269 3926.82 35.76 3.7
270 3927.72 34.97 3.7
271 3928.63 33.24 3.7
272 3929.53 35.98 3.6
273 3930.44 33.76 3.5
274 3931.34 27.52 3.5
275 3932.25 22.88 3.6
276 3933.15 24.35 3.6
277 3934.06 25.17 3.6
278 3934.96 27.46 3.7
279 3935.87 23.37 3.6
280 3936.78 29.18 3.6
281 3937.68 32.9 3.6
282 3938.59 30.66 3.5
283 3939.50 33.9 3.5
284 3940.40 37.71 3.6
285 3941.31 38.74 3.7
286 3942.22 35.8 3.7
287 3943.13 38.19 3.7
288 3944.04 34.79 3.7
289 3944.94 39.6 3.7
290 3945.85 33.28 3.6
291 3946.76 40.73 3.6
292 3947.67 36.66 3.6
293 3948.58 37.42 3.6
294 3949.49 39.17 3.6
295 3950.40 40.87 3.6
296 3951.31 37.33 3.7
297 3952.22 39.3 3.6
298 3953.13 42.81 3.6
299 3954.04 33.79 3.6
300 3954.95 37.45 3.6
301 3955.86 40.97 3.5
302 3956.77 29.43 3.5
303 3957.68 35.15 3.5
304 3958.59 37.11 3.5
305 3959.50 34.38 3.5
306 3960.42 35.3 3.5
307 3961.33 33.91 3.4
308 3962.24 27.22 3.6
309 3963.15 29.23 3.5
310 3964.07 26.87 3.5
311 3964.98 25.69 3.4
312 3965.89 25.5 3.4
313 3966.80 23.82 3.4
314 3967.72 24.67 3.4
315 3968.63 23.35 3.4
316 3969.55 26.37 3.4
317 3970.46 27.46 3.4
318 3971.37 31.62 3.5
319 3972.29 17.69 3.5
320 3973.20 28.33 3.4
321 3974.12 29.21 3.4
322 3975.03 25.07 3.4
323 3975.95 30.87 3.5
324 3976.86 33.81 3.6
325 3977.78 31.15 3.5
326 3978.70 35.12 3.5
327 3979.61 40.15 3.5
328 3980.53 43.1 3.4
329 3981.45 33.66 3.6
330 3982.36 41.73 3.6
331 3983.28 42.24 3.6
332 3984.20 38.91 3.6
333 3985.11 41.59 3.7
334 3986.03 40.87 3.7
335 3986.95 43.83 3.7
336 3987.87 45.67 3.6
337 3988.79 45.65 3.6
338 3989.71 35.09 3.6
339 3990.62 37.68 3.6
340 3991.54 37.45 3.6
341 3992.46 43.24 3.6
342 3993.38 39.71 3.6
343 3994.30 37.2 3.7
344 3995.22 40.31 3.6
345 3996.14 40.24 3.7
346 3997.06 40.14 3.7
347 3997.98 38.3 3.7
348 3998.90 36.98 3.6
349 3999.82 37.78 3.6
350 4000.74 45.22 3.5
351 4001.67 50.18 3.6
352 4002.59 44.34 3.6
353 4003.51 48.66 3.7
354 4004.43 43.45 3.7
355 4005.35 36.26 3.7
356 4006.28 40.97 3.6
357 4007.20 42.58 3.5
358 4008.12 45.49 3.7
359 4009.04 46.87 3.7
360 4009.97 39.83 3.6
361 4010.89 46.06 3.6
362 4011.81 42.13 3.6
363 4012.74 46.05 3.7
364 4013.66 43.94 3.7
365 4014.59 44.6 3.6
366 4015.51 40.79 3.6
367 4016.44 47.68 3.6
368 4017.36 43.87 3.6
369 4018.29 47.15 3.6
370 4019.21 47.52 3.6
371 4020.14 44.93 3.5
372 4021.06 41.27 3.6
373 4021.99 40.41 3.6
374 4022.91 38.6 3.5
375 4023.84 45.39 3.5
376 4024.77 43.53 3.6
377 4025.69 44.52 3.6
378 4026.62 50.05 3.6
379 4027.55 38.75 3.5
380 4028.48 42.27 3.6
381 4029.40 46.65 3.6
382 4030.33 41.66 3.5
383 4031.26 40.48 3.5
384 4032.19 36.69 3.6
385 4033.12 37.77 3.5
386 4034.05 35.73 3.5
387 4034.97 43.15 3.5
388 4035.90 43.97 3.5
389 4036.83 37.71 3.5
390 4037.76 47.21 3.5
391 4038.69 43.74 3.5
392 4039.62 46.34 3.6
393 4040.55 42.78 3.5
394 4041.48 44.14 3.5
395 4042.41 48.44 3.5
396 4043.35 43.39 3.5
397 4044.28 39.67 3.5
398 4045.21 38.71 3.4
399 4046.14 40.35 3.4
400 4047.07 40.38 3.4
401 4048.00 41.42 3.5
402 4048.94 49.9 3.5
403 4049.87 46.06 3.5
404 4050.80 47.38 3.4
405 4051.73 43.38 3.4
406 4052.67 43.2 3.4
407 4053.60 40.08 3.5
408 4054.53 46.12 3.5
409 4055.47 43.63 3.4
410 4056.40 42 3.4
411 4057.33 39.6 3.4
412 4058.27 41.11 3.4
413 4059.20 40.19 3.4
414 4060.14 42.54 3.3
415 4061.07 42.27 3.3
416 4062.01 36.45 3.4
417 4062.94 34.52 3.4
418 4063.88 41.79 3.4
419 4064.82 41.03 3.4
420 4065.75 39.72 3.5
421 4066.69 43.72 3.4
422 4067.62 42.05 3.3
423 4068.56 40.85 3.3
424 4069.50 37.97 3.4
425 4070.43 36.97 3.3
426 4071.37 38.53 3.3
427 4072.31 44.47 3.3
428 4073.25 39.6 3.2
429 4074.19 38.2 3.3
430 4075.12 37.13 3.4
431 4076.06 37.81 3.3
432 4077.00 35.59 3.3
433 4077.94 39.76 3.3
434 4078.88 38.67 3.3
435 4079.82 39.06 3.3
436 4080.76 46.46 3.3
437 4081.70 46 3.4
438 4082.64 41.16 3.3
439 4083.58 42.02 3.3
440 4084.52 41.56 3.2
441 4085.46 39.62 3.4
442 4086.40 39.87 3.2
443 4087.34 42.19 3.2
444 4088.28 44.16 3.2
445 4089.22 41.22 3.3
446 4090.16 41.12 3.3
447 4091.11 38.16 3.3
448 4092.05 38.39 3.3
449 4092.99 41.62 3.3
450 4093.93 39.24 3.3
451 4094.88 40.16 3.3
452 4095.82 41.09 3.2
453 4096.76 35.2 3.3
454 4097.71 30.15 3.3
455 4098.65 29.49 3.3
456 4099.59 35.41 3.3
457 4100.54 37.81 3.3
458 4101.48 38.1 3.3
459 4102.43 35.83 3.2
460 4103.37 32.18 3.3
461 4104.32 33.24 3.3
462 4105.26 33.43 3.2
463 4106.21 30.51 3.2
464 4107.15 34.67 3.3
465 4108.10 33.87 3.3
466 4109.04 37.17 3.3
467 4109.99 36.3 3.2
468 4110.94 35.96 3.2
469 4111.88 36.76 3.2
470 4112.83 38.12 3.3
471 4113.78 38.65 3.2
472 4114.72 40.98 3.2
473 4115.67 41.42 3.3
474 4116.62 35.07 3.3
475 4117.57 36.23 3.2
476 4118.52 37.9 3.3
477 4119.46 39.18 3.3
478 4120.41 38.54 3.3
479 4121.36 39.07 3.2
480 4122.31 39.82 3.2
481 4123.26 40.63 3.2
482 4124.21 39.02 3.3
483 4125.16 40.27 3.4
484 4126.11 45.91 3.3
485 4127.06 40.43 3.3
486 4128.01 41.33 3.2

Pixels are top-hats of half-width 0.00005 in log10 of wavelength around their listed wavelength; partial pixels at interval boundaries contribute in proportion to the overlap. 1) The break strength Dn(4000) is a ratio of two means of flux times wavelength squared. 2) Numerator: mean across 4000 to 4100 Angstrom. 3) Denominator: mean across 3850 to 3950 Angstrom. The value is 1.27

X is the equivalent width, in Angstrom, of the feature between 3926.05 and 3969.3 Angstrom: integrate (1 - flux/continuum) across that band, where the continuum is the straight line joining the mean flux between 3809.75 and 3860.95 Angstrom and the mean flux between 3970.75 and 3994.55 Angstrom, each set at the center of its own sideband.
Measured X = 3.45 Angstrom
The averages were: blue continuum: 33.6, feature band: 32.9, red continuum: 36.5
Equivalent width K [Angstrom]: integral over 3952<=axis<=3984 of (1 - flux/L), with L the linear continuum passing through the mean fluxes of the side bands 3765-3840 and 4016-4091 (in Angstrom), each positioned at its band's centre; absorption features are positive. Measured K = 5.4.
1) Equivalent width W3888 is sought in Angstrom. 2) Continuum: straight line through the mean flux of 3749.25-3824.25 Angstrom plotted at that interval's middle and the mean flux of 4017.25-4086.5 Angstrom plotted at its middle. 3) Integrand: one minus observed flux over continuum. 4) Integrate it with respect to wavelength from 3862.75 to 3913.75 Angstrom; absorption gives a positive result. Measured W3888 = 2.7 Angstrom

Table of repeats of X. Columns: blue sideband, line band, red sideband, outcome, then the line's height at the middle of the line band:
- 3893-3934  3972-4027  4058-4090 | -2.8 Angstrom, 38.7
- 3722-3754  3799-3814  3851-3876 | 0.2 Angstrom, 36.7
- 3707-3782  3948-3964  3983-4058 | 1.8 Angstrom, 40.3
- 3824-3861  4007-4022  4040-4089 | -1.9 Angstrom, 39.3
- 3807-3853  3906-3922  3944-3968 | -3.0 Angstrom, 33.8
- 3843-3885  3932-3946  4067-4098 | 2.1 Angstrom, 37.4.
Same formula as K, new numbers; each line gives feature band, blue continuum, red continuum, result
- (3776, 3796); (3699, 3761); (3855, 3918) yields -1.1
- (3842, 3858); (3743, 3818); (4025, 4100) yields -1.0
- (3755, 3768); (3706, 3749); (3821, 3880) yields 1.5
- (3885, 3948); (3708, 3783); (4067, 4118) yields 1.0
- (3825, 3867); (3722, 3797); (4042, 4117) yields 3.1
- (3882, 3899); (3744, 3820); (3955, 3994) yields 1.5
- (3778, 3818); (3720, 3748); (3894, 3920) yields 2.7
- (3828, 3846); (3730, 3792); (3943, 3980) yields 2.5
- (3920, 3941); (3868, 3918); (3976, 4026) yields 2.1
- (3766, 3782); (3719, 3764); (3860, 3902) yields 1.5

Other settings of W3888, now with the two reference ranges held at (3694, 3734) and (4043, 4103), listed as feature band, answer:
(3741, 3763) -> 4.35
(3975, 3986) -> 0.58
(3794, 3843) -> 6.60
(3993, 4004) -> -0.63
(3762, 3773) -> 2.72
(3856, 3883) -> 0.94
